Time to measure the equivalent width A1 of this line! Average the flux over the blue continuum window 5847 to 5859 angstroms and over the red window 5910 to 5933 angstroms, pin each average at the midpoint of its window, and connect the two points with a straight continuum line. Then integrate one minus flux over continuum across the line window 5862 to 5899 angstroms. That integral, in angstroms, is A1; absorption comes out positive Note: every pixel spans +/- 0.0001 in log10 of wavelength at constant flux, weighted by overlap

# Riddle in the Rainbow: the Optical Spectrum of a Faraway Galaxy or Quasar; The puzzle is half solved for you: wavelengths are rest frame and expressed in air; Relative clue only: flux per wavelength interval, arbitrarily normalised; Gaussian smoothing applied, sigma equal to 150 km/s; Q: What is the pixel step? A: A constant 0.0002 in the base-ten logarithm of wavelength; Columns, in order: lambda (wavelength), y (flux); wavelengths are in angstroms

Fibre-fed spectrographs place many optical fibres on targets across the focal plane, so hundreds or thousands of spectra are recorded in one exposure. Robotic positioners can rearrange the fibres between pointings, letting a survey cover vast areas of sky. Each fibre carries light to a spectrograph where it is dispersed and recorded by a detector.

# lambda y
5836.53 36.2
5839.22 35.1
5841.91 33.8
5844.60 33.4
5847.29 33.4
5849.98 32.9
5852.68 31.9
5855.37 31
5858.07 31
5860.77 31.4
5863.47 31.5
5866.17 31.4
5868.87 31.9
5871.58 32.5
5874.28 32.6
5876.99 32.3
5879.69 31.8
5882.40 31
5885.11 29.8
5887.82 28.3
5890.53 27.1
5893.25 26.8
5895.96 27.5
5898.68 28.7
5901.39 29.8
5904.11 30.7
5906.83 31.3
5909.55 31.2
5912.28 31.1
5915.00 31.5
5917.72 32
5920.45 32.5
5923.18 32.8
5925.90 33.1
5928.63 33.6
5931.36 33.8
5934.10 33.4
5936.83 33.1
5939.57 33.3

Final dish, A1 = 2.2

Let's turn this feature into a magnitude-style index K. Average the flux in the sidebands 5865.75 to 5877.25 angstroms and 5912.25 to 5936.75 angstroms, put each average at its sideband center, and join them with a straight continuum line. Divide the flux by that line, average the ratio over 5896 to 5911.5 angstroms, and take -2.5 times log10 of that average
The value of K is 0.08 mag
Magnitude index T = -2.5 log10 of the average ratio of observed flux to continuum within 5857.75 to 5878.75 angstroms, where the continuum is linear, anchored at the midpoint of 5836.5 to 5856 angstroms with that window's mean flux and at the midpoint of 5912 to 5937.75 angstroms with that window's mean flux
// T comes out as 0.04 mag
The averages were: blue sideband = 33.4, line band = 31.9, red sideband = 32.8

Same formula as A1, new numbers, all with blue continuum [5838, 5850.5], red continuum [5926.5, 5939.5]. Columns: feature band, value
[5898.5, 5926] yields 1.7 angstroms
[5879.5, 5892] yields 1.6 angstroms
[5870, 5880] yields 0.4 angstroms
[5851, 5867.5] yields 1.1 angstroms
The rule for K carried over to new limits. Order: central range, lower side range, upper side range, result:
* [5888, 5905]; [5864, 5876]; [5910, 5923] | 0.13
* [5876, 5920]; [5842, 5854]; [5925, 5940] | 0.11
